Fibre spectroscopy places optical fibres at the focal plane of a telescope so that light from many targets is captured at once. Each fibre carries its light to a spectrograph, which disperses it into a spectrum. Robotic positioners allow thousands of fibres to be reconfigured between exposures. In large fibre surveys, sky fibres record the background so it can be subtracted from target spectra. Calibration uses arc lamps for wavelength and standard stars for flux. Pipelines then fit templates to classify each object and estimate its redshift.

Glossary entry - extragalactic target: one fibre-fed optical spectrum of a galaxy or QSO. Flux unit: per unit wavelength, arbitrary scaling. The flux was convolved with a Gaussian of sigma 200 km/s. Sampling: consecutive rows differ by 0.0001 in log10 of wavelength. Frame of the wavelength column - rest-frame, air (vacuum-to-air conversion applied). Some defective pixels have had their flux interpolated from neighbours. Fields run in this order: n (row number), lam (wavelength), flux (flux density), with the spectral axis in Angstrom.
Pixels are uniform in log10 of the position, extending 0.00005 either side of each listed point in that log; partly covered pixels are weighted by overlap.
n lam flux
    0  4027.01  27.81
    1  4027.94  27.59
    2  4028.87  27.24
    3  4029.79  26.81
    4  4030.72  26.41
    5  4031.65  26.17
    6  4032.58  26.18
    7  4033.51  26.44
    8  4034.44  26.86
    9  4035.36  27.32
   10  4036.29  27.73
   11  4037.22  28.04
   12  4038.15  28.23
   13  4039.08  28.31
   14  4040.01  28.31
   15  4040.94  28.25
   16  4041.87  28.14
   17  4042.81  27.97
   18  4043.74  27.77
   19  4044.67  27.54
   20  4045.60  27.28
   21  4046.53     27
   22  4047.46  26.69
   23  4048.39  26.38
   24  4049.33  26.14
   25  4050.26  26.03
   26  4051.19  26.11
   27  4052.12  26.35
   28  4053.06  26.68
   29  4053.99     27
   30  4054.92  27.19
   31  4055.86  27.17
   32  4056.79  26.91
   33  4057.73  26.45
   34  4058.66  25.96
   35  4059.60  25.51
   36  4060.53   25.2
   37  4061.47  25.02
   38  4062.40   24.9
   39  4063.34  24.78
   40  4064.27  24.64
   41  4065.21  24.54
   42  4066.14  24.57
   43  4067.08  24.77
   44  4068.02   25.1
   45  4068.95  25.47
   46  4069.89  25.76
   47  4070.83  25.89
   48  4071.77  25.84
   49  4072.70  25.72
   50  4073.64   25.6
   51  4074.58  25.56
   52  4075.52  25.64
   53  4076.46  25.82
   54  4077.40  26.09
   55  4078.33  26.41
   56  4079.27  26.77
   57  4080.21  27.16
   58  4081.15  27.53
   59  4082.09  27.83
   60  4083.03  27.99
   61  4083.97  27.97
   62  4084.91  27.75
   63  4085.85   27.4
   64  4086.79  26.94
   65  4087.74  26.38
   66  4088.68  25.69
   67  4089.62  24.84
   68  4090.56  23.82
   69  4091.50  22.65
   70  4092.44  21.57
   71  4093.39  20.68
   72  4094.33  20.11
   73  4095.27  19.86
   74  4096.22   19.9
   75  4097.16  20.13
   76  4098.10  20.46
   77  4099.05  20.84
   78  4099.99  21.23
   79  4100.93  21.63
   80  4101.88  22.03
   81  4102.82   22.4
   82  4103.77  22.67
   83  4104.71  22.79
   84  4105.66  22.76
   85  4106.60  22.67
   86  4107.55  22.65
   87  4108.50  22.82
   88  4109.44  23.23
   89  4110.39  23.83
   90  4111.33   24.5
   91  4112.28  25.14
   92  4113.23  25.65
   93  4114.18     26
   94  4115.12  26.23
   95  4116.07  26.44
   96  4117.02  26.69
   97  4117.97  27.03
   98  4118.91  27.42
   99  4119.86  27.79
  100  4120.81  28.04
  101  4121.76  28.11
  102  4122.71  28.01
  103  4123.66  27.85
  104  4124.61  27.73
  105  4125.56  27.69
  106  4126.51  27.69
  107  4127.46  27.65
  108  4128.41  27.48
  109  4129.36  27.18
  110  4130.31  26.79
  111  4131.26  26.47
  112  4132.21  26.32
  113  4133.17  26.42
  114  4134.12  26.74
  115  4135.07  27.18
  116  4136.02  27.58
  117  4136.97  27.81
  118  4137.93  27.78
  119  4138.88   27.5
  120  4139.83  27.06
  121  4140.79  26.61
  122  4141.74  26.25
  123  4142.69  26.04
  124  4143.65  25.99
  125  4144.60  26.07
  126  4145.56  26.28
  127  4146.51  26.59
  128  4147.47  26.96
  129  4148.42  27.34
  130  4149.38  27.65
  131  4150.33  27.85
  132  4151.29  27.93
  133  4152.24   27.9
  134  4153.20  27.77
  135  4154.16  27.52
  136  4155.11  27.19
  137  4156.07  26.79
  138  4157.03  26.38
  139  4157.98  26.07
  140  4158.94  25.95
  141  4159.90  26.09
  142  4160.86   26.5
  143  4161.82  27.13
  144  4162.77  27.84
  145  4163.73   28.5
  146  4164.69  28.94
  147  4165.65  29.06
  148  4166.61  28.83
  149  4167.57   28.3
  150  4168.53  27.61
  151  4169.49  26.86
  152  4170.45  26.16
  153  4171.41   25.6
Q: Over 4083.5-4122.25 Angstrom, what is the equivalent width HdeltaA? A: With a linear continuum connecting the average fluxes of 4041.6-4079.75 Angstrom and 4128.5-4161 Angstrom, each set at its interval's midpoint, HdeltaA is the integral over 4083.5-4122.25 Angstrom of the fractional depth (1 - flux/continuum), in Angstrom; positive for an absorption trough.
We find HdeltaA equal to 3.6 Angstrom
